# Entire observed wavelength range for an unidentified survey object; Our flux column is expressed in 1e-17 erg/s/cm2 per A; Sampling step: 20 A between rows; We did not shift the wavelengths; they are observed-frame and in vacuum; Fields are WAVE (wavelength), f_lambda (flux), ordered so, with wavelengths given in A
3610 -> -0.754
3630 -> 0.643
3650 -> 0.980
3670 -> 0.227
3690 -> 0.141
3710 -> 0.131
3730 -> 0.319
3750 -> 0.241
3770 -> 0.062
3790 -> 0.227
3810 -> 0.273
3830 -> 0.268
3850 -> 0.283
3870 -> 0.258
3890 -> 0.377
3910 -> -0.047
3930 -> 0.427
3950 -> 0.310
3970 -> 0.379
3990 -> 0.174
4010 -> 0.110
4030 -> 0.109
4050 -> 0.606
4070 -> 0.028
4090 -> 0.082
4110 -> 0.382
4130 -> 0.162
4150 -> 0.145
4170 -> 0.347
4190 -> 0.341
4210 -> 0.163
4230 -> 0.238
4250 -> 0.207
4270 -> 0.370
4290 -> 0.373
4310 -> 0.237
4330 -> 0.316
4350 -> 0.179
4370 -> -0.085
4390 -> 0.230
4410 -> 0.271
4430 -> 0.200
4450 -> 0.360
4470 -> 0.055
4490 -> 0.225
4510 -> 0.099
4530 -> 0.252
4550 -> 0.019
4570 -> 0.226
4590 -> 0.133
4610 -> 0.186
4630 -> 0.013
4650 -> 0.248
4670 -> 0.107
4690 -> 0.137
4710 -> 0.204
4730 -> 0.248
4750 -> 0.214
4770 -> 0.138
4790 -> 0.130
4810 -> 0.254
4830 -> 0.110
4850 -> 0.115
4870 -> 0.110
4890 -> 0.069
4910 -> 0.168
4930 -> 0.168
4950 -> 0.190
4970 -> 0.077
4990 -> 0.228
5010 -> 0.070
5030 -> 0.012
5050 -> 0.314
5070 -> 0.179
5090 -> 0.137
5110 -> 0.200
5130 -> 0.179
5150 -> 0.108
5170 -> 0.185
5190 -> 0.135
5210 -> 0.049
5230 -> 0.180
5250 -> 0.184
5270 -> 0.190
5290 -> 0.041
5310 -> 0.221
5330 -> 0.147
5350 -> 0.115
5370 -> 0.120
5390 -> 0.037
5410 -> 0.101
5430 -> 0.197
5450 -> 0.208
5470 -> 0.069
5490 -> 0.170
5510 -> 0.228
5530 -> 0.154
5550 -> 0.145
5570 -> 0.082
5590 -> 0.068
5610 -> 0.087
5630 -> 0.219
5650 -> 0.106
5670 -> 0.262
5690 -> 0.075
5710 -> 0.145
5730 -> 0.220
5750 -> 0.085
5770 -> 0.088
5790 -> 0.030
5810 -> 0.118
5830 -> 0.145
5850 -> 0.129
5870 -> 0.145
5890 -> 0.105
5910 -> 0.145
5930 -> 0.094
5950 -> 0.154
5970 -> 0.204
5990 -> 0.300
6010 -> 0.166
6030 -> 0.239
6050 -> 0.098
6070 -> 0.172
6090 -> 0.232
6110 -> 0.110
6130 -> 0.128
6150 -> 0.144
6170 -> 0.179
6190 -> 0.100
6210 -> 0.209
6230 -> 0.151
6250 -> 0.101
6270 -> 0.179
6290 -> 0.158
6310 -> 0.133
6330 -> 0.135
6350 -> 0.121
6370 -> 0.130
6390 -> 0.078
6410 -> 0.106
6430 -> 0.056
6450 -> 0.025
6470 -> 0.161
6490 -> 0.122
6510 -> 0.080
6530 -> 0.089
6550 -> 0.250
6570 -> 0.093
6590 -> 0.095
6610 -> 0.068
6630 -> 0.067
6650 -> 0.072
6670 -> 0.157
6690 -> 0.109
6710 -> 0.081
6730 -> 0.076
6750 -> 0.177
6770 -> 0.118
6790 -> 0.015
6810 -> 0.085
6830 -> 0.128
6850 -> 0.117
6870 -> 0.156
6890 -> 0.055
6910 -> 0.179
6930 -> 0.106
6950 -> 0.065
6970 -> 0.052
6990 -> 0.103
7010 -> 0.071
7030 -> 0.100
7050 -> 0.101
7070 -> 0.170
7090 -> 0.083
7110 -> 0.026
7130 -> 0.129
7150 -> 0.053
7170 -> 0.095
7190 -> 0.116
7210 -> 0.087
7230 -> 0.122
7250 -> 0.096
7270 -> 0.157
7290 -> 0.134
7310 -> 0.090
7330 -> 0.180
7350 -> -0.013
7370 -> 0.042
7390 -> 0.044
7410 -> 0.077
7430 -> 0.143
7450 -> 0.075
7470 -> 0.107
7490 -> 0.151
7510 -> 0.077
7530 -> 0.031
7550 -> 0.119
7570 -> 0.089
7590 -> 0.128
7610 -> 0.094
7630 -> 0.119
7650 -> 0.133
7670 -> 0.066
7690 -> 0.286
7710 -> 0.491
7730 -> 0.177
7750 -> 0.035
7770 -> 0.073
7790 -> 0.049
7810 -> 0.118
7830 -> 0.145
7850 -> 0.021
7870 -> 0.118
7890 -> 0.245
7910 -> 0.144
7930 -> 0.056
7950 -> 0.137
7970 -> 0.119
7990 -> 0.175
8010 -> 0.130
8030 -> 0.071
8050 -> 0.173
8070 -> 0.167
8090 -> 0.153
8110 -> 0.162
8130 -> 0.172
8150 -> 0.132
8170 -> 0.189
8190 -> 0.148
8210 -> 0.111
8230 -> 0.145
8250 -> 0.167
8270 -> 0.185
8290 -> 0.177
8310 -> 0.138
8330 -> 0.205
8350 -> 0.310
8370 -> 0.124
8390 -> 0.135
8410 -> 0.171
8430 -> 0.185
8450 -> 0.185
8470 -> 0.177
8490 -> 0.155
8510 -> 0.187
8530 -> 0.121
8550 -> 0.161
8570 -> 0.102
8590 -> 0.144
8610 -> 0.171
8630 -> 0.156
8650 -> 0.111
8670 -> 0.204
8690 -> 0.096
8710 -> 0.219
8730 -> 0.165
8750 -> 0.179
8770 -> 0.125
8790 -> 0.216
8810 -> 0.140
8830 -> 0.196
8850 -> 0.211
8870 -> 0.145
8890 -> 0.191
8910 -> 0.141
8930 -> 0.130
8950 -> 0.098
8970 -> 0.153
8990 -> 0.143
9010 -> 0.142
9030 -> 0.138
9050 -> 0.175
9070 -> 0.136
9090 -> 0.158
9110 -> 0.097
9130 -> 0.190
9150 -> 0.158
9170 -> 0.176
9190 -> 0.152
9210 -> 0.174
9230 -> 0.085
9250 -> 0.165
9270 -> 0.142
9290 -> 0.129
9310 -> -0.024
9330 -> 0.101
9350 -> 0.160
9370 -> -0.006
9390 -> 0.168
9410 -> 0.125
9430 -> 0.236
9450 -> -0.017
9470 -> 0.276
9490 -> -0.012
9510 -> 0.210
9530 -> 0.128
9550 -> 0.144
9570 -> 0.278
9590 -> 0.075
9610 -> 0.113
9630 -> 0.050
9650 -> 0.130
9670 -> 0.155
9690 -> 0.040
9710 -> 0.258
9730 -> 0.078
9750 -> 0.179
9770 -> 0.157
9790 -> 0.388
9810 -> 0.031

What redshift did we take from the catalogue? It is 1.065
